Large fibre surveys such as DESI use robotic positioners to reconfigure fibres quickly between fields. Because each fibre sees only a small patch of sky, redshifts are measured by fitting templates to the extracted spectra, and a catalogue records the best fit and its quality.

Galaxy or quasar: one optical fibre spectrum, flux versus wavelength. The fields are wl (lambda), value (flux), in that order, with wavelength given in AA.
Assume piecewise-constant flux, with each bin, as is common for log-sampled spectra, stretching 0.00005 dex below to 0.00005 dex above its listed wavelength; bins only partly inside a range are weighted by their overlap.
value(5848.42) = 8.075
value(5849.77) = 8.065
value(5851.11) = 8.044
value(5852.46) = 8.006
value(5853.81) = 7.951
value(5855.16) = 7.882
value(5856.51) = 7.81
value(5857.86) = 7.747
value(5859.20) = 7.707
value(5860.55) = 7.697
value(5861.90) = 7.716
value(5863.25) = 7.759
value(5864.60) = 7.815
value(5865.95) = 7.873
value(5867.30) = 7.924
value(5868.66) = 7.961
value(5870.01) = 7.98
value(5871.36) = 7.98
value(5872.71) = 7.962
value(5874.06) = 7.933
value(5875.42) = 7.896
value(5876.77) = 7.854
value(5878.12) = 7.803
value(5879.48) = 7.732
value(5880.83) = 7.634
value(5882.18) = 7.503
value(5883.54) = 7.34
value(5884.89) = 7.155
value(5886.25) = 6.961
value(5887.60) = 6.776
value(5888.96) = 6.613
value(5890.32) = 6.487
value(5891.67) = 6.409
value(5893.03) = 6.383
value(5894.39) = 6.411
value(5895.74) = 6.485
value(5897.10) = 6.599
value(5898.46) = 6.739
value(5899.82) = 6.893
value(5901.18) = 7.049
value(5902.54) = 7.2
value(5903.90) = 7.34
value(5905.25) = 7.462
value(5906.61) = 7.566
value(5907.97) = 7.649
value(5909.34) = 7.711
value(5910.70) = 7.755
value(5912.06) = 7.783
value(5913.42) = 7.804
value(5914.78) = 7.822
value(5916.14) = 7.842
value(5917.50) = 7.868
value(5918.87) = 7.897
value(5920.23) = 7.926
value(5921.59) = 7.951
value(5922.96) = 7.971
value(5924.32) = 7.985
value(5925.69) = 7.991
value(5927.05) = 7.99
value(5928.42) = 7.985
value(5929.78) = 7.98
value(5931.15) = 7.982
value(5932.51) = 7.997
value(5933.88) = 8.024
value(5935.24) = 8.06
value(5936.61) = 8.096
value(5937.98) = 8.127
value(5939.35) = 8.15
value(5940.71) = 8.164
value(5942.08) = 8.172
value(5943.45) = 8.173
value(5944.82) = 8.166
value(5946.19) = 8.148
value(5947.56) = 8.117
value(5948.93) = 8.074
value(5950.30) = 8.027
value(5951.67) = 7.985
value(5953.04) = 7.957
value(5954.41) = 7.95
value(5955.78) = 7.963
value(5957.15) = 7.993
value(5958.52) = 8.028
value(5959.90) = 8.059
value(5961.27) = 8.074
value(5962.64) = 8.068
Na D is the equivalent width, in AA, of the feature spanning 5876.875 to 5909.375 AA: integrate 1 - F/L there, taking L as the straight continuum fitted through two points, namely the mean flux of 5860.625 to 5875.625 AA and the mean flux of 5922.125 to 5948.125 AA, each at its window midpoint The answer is 3.5 AA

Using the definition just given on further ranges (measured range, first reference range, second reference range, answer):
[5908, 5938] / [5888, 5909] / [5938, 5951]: -1.49 AA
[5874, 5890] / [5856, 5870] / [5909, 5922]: 0.88 AA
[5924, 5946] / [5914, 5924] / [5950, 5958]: -0.36 AA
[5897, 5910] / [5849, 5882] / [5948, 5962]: 1.11 AA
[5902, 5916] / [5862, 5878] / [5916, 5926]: 0.52 AA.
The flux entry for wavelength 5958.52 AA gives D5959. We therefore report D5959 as 8.028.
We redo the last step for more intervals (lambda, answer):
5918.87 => 7.897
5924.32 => 7.985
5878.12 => 7.803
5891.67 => 6.409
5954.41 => 7.95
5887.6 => 6.776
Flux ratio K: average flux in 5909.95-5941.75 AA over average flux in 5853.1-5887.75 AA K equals 1.03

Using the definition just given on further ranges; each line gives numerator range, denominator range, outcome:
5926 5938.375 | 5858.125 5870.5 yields 1.03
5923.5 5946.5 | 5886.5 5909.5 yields 1.17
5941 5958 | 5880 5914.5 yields 1.13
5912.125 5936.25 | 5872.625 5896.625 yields 1.11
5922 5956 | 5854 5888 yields 1.04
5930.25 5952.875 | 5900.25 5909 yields 1.10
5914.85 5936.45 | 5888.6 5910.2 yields 1.15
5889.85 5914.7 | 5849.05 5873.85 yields 0.90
